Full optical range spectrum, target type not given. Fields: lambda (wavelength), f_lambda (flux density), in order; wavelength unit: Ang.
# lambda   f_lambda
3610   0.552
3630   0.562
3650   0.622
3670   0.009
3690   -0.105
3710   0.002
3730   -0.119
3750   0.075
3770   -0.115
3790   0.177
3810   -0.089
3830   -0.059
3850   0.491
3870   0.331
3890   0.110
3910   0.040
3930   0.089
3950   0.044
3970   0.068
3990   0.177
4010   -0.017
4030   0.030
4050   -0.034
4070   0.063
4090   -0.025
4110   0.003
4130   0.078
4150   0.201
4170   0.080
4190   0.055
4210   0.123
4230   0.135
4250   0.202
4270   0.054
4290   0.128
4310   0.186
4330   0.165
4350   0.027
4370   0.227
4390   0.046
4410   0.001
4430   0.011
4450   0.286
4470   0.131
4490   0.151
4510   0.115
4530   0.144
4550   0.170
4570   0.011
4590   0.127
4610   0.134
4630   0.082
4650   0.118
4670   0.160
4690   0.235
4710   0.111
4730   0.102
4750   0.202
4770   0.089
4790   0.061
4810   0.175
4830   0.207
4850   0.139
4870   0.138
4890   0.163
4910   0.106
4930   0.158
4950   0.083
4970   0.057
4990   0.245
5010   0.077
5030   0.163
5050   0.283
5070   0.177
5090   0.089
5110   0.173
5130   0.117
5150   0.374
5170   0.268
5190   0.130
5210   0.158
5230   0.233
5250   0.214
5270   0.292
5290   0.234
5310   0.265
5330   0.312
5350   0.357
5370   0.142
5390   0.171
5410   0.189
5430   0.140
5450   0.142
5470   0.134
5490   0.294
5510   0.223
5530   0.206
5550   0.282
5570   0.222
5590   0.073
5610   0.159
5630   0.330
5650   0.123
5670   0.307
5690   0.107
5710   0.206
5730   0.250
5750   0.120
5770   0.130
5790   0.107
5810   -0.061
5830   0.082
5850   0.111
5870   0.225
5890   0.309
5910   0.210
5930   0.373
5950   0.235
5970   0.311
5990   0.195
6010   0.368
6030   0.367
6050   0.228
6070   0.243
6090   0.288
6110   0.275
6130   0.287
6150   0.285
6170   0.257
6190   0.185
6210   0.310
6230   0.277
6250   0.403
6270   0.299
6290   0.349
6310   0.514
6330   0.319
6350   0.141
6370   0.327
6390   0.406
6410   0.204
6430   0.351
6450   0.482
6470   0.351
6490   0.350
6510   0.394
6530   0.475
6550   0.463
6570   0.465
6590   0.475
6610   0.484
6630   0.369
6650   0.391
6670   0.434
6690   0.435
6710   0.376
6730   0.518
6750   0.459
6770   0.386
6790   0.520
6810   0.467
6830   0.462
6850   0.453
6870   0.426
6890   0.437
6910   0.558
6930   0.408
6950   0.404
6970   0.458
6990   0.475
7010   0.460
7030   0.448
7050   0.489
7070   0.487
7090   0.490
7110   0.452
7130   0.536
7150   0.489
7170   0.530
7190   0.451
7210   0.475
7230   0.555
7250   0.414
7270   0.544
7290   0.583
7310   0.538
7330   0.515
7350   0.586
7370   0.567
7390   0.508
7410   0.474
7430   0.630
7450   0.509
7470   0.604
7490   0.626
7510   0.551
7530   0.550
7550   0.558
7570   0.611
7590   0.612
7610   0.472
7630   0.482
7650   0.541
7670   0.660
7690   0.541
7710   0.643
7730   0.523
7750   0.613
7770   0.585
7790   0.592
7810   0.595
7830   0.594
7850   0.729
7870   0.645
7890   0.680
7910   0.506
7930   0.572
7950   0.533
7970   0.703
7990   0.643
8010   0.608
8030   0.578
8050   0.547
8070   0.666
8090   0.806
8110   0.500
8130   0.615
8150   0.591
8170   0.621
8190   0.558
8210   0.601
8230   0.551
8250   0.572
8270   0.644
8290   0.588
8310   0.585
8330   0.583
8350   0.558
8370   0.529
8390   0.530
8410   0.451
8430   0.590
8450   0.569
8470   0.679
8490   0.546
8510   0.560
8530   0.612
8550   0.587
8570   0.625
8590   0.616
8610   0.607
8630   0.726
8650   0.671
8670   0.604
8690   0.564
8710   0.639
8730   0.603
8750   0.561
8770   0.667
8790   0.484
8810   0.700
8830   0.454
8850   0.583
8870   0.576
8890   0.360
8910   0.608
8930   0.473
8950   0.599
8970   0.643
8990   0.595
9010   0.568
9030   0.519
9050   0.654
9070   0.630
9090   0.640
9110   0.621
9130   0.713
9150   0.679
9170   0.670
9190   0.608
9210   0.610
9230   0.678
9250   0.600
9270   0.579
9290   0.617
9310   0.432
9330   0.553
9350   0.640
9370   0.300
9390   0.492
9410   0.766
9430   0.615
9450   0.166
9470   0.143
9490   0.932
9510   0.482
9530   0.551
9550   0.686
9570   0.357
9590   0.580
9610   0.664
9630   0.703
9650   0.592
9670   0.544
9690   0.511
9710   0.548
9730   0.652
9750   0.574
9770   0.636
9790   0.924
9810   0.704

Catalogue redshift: 0.614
